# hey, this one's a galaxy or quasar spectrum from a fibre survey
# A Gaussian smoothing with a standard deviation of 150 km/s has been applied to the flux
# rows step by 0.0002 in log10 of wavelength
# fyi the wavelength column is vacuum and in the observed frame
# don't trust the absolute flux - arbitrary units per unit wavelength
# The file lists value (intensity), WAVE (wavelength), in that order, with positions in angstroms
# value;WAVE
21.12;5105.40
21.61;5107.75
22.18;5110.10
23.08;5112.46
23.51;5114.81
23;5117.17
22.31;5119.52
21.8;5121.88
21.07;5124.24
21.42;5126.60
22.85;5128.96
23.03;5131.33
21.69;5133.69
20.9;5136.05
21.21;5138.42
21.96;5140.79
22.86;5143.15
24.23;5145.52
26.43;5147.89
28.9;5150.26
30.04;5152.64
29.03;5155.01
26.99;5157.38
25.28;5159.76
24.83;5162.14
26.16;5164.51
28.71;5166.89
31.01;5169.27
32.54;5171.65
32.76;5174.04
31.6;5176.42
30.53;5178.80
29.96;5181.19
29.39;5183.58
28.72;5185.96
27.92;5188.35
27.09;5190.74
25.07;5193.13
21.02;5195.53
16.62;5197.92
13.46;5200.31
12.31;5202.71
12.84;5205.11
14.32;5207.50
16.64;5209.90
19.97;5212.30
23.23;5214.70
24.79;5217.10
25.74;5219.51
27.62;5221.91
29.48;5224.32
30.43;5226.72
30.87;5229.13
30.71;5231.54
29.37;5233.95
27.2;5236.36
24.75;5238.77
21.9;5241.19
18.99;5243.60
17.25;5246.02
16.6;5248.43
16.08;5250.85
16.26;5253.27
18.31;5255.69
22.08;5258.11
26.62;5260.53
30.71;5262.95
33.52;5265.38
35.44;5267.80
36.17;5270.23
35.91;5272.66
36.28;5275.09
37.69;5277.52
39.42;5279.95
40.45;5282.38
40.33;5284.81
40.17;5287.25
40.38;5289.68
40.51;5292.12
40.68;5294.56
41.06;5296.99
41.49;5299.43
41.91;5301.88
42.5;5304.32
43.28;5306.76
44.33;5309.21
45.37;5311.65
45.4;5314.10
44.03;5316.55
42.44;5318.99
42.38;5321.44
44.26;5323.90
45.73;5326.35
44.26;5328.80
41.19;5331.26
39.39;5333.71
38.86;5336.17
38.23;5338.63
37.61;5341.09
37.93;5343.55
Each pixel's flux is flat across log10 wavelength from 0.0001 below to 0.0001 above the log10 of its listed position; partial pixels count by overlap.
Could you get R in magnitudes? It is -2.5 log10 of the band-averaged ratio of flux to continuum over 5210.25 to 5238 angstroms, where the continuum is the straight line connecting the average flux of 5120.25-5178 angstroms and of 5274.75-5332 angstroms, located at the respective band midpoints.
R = 0.25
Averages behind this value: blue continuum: 25.7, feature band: 26.9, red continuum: 42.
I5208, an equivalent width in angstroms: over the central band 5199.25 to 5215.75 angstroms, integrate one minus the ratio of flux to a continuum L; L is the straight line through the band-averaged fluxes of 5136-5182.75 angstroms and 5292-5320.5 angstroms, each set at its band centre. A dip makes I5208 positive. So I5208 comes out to 8.4 angstroms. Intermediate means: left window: 27.5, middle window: 16.1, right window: 42.8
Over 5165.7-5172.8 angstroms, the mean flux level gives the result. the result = 30.7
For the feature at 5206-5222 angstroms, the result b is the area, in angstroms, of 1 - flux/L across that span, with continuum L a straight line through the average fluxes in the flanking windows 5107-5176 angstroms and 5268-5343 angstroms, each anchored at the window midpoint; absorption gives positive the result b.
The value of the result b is 5.5 angstroms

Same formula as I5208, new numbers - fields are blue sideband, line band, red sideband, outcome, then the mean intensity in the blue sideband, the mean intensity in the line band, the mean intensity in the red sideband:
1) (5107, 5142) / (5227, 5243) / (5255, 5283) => 1.56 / 22.1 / 27.3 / 32.8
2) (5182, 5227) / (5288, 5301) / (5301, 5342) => -1.04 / 22.4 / 40.8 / 42.5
